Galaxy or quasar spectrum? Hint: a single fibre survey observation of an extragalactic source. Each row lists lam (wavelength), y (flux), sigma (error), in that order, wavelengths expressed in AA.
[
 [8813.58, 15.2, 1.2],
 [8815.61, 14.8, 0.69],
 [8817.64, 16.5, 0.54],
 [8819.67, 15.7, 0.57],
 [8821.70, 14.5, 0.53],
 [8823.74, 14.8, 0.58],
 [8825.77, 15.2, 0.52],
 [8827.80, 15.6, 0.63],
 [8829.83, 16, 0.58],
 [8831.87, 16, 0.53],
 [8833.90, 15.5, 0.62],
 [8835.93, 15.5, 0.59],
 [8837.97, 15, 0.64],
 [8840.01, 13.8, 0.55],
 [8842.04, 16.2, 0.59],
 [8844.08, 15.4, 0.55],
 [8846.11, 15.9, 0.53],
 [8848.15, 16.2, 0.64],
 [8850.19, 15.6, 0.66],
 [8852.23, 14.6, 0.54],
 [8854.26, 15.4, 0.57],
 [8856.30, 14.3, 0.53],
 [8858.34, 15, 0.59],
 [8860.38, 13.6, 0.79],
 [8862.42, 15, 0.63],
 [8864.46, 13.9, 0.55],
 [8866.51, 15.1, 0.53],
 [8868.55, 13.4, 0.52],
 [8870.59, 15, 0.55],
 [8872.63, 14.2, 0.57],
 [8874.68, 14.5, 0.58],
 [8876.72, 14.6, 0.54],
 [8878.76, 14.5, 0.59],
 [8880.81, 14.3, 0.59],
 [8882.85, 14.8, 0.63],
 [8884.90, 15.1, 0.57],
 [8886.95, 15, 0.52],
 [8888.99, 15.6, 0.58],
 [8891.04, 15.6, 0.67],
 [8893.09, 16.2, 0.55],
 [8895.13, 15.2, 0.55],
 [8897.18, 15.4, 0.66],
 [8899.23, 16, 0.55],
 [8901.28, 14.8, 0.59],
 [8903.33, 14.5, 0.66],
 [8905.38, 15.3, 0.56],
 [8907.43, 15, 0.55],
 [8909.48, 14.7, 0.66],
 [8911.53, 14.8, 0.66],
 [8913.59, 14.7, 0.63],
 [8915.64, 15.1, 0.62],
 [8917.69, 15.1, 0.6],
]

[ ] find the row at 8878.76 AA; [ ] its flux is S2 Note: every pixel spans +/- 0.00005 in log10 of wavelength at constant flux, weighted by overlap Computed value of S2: 14.5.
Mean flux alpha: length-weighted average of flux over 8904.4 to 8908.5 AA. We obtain 15.2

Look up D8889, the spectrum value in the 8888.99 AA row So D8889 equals 15.6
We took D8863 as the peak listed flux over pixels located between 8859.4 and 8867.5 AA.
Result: 15.1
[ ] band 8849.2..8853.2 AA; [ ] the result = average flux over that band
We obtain 15.1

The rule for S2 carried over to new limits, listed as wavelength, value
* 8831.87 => 16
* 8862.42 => 15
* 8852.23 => 14.6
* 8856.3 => 14.3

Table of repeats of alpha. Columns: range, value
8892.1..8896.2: 15.7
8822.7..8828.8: 15.2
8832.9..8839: 15.3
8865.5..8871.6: 14.5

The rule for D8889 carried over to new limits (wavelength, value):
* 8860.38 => 13.6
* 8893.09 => 16.2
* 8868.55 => 13.4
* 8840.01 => 13.8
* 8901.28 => 14.8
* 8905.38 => 15.3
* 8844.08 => 15.4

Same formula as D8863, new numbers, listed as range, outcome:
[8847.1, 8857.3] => 16.2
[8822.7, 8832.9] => 16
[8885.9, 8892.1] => 15.6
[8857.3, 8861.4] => 15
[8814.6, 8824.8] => 16.5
